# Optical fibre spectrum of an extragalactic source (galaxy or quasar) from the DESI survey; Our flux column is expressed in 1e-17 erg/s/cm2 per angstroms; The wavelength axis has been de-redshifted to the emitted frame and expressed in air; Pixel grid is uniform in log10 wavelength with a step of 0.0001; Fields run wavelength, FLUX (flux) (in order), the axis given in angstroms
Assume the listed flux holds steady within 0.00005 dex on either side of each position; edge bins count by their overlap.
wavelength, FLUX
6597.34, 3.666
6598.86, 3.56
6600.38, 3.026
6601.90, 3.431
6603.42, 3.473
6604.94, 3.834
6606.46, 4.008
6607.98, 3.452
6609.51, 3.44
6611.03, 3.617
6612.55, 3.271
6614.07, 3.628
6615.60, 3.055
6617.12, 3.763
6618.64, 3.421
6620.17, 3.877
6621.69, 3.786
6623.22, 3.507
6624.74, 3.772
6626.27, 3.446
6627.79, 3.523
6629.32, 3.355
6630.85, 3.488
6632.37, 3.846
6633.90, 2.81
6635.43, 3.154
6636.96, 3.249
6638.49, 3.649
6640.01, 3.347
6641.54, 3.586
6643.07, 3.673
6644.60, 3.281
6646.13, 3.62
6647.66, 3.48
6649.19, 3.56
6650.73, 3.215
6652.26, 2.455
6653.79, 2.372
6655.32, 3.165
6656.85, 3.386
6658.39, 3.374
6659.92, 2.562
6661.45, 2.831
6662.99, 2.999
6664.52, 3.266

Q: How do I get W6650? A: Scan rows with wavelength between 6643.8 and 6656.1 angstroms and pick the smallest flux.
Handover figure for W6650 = 2.372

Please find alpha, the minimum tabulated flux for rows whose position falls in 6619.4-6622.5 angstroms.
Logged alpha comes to 3.786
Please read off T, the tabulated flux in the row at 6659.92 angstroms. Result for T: 2.562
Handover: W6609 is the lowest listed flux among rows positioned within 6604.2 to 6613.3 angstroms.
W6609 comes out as 3.271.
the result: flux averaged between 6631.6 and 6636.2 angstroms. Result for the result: 3.27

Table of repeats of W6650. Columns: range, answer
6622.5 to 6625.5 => 3.507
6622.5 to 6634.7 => 2.81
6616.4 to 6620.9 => 3.421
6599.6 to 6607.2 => 3.026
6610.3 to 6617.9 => 3.055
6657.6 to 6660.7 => 2.562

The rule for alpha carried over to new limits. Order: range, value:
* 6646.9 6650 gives 3.48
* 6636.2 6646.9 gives 3.249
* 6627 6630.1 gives 3.355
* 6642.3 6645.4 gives 3.281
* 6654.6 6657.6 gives 3.165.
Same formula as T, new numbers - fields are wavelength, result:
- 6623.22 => 3.507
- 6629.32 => 3.355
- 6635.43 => 3.154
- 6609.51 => 3.44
